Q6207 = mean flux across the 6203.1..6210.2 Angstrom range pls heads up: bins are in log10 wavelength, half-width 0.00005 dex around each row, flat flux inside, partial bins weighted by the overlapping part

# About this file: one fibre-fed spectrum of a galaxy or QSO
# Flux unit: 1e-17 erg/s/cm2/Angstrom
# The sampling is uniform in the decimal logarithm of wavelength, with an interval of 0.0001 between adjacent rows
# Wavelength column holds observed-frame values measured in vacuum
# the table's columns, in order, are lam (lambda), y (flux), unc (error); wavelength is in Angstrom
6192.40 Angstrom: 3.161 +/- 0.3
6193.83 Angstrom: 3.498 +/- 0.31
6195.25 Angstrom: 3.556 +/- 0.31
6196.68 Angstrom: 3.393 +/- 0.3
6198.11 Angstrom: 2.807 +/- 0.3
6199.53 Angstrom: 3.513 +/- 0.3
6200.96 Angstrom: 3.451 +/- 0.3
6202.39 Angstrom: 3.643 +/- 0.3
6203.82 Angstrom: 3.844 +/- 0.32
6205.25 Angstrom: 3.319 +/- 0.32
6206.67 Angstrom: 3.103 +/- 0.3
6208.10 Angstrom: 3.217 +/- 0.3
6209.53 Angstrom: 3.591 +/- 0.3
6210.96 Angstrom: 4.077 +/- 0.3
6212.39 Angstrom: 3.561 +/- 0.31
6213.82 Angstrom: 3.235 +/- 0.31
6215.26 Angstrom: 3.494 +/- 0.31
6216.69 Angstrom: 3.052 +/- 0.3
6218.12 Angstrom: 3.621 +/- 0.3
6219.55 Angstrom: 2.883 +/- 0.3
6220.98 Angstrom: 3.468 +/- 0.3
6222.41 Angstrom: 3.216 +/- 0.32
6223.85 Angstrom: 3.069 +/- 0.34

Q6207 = 3.42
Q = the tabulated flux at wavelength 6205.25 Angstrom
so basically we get 3.319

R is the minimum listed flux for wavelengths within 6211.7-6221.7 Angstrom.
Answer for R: 2.883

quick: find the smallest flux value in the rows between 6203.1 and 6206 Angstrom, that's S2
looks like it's 3.319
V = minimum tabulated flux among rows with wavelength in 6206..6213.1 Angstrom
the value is 3.103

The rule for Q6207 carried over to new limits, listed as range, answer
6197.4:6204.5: 3.45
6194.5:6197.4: 3.47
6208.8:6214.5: 3.62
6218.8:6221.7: 3.19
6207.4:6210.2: 3.4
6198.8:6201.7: 3.48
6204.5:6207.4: 3.23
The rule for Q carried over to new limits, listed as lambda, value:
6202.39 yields 3.643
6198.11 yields 2.807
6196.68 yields 3.393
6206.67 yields 3.103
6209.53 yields 3.591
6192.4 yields 3.161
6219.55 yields 2.883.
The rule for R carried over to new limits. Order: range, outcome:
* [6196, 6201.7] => 2.807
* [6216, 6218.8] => 3.052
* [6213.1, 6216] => 3.235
